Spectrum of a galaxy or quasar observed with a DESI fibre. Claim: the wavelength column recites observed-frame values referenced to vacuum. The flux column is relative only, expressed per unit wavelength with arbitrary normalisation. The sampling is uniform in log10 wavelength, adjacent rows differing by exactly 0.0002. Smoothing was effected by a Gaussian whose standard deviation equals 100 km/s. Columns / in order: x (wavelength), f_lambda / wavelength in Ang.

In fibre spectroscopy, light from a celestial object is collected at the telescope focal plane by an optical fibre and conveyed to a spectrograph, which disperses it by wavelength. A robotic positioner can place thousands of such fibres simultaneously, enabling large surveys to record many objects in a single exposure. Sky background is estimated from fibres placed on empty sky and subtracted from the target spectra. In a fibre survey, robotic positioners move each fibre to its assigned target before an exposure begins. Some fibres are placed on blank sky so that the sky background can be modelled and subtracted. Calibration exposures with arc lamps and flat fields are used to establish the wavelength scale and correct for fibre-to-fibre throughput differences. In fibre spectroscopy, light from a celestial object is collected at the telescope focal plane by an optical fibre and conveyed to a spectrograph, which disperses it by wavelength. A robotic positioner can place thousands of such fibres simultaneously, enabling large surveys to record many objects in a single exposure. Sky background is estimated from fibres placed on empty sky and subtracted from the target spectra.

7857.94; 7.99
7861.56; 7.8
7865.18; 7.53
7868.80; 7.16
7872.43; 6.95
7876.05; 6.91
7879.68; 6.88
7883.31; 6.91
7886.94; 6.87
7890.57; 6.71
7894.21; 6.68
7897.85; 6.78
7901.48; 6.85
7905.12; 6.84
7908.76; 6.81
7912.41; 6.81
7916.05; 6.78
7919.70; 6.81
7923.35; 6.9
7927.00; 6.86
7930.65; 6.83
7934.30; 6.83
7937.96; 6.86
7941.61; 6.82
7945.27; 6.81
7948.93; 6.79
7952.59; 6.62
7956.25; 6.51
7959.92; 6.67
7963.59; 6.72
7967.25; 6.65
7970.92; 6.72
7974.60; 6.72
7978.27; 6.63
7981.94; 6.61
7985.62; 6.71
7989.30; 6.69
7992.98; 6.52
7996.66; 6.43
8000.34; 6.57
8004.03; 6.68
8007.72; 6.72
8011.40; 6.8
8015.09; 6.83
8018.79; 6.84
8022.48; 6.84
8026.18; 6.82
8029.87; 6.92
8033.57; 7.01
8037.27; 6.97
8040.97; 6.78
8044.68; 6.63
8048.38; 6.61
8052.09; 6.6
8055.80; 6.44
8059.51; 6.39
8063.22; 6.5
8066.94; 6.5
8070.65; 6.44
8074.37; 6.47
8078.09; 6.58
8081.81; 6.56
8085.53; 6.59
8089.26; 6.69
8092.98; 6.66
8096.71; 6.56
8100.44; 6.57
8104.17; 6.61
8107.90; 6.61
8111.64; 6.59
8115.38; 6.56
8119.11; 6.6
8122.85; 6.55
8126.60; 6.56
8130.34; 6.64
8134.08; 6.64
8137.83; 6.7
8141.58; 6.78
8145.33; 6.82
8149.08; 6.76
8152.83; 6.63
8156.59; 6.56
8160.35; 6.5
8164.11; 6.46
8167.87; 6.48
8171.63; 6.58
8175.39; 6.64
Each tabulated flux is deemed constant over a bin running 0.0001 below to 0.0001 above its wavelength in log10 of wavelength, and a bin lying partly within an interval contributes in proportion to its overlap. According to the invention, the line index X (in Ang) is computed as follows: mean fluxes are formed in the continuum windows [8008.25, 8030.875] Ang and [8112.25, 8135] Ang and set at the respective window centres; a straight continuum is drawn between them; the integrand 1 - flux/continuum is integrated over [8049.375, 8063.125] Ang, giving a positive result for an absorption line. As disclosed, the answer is 0.5 Ang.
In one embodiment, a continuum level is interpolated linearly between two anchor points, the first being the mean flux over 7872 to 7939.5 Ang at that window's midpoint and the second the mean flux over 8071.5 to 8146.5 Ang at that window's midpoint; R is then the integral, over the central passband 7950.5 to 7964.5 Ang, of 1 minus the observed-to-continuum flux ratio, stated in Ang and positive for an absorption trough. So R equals 0.31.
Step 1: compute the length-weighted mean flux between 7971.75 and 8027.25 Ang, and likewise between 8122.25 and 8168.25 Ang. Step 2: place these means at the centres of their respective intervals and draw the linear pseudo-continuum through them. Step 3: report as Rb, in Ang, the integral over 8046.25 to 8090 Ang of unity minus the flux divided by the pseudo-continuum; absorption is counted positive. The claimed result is 0.9 Ang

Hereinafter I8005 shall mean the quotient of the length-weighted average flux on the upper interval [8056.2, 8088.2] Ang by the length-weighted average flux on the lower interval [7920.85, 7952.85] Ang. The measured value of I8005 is 0.95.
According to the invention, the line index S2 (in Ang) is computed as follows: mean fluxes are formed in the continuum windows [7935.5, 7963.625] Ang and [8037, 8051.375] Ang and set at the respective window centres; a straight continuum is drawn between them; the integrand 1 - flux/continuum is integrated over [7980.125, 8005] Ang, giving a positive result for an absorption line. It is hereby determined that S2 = 0.4 Ang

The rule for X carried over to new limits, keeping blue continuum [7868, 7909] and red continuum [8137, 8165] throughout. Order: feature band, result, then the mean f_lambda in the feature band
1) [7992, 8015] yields 0.4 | 6.64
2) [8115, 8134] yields 0.2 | 6.59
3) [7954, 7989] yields 0.7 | 6.66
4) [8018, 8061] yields 0.0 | 6.74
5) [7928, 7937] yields 0.0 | 6.83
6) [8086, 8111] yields 0.3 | 6.61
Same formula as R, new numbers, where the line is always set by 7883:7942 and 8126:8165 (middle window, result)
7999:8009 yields 0.1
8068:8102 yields 0.6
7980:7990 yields 0.1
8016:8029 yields -0.2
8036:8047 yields -0.1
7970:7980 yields 0.1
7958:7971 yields 0.2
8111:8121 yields 0.1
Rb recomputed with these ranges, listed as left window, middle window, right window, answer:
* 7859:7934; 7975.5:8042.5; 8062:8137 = 0.0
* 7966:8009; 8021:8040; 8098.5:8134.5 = -0.8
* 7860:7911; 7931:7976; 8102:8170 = 0.9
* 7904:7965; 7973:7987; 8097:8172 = 0.2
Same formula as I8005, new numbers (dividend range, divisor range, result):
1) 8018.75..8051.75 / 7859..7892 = 0.96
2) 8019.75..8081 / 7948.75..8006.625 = 1.00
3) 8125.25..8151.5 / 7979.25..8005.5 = 1.02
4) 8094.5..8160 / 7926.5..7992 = 0.99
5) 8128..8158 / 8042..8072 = 1.03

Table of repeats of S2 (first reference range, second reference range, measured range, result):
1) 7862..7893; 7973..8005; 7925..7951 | -0.1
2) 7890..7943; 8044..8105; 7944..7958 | 0.2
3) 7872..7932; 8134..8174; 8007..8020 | -0.1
